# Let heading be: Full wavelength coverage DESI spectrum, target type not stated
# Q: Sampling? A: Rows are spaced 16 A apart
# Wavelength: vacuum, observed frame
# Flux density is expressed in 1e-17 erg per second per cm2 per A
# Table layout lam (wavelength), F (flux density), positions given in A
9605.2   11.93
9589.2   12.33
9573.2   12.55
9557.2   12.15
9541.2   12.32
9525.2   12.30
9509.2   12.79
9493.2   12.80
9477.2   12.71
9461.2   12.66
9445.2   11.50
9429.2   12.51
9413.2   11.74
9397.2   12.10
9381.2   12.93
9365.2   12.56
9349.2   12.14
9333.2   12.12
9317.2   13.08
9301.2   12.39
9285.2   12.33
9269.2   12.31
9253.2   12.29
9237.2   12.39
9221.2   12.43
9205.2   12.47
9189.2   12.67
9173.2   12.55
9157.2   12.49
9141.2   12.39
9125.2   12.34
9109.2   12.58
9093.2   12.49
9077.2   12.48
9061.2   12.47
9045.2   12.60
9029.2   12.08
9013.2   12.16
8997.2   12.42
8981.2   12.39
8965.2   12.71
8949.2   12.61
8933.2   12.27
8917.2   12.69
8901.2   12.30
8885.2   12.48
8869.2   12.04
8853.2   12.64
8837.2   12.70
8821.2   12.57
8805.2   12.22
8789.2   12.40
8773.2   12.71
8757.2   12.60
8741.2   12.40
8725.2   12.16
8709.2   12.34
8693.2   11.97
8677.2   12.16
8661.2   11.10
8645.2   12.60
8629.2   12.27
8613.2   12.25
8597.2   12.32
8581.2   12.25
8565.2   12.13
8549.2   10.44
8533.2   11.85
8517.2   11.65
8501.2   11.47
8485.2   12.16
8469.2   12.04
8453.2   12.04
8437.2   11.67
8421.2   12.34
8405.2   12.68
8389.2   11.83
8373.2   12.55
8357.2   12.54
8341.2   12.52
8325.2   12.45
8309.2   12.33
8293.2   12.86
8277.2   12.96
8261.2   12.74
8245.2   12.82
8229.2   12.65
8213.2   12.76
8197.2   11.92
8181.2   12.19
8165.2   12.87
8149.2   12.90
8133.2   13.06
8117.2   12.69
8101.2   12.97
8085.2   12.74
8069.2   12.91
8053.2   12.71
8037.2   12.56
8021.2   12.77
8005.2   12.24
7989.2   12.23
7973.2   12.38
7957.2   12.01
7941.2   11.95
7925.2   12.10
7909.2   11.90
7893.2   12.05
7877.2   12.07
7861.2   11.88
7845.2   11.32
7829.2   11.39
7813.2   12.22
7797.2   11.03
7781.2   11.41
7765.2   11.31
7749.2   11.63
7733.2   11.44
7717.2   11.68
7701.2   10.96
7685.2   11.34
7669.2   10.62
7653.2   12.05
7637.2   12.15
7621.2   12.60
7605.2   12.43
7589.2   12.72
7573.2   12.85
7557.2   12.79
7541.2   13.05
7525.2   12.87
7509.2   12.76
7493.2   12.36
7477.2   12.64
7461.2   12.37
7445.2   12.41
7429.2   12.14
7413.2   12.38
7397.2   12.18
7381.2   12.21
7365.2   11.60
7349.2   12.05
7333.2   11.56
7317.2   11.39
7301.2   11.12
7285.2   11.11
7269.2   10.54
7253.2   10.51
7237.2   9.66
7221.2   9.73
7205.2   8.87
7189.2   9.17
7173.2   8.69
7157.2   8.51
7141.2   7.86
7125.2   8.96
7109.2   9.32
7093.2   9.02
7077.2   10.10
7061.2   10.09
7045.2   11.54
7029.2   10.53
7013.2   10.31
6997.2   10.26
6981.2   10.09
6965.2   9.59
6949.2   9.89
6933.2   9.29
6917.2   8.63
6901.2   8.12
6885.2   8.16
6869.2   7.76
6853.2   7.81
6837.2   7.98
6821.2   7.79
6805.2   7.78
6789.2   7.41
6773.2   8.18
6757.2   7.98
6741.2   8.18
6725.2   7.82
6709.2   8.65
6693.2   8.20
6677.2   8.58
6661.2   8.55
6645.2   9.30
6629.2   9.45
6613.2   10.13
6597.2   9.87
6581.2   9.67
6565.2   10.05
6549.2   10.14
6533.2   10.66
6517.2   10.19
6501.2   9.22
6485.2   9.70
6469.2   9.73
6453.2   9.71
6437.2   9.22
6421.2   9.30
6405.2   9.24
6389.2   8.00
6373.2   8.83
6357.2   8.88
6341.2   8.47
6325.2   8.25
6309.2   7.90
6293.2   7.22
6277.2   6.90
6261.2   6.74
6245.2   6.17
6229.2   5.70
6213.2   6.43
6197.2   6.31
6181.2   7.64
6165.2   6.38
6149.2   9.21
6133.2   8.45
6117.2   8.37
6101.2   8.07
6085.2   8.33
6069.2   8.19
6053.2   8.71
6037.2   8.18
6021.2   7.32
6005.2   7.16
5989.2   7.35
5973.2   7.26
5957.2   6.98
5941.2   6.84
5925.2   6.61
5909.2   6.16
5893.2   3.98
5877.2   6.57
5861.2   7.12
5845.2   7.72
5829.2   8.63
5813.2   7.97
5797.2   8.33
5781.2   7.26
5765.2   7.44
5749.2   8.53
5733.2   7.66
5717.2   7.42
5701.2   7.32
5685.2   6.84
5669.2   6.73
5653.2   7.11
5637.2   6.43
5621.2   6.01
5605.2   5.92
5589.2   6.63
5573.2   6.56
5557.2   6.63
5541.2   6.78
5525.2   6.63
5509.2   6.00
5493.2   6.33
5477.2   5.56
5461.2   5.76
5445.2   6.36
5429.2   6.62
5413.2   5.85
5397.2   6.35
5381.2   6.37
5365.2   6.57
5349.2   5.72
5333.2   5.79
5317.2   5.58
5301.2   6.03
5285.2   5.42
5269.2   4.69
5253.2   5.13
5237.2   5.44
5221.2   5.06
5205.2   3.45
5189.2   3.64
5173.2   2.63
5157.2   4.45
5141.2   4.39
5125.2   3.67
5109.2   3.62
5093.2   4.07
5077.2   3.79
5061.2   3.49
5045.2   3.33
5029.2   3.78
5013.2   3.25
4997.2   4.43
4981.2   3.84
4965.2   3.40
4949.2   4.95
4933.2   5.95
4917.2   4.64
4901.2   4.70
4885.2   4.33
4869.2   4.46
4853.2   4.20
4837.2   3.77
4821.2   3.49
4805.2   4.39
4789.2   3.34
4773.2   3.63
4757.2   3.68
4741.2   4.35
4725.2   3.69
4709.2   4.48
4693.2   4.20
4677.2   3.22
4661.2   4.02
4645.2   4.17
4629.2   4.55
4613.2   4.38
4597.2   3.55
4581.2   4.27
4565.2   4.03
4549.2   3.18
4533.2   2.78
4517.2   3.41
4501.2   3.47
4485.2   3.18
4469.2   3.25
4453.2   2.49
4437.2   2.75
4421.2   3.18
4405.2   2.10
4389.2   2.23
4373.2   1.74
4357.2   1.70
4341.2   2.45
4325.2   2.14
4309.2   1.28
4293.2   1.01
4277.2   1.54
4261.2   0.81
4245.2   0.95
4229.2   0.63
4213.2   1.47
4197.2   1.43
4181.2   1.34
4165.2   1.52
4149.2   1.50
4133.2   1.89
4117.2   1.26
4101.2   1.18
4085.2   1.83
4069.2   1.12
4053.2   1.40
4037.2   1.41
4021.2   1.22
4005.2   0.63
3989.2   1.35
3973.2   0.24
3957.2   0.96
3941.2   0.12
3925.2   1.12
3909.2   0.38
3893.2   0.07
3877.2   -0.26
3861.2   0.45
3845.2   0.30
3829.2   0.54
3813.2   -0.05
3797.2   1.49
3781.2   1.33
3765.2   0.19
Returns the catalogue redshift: 0.000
